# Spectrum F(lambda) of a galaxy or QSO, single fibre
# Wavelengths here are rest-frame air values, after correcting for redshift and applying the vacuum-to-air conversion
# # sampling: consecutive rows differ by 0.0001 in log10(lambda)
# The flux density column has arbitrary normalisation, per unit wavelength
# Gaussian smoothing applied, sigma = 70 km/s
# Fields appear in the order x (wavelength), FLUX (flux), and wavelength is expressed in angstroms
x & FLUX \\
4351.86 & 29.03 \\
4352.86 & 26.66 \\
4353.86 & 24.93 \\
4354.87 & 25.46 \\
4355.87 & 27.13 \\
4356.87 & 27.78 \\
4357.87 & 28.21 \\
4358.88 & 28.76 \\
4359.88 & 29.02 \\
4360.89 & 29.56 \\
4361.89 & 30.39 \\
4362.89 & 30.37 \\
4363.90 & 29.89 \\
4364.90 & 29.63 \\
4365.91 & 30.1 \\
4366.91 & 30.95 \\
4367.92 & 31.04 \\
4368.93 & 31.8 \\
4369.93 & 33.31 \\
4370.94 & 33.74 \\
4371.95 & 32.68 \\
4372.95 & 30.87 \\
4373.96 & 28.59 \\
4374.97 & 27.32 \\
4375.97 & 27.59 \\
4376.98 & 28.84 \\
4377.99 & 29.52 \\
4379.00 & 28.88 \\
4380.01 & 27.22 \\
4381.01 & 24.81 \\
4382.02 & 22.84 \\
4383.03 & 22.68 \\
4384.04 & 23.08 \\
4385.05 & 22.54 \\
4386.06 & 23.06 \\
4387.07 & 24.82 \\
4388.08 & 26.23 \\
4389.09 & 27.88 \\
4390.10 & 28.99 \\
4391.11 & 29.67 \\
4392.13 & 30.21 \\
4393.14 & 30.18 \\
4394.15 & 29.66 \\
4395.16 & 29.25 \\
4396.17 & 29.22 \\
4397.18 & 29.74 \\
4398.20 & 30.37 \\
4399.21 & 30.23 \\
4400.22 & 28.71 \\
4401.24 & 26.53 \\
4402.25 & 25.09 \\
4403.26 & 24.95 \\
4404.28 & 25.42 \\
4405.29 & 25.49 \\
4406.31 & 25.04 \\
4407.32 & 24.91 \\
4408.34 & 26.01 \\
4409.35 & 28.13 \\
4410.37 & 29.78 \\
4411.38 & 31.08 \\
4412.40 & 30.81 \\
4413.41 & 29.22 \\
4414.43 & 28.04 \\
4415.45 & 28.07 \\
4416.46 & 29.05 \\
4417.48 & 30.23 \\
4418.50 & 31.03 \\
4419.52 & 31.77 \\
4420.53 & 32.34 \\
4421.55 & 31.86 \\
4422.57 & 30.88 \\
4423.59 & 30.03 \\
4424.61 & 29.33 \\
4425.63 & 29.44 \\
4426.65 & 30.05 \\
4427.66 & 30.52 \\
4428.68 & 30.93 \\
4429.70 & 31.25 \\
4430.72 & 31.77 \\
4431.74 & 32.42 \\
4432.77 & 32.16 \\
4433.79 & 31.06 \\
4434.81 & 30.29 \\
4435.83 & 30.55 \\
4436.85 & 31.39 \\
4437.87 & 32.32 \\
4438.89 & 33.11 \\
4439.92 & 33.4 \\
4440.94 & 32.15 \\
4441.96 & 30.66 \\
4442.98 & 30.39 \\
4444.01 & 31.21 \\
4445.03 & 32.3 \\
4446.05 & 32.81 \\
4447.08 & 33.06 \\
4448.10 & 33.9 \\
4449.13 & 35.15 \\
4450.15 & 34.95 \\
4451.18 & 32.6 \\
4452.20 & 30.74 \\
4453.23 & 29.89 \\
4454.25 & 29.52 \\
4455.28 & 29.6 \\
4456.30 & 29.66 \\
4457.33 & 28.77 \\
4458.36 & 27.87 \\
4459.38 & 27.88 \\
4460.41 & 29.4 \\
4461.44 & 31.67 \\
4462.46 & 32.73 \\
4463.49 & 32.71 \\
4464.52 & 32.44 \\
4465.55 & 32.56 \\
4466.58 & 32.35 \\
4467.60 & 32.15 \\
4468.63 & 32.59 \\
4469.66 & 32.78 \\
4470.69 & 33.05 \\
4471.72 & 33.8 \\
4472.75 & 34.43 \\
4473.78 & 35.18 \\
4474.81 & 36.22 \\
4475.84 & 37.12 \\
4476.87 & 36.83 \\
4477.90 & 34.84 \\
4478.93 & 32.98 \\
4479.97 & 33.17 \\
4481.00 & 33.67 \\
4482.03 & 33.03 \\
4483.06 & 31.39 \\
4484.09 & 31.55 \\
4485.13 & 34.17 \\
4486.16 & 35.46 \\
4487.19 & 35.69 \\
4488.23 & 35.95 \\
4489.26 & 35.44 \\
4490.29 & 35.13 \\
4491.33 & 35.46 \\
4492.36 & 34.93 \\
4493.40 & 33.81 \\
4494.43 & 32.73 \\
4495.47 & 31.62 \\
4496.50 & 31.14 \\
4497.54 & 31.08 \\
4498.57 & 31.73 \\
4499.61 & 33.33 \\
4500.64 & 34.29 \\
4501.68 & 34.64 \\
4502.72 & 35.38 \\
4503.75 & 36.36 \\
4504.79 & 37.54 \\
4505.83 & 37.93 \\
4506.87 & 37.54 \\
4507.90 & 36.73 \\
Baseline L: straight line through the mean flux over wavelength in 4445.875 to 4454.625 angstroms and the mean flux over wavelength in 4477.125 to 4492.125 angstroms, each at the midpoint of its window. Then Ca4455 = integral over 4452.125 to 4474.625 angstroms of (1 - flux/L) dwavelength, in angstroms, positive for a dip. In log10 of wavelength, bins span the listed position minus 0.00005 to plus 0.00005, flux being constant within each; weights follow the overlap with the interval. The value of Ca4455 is 1.12 angstroms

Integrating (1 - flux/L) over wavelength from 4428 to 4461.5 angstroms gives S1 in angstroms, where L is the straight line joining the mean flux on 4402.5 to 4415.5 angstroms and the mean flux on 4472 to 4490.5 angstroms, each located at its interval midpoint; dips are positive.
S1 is -0.5 angstroms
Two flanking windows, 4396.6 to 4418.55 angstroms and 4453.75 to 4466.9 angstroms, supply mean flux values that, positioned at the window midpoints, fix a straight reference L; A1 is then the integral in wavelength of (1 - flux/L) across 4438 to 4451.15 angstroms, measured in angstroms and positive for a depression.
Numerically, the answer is -1.31 angstroms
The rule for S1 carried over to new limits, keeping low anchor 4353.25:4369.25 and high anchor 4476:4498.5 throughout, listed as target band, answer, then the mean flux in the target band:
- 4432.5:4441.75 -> 0.04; 31.8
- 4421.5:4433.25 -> 0.26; 30.8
